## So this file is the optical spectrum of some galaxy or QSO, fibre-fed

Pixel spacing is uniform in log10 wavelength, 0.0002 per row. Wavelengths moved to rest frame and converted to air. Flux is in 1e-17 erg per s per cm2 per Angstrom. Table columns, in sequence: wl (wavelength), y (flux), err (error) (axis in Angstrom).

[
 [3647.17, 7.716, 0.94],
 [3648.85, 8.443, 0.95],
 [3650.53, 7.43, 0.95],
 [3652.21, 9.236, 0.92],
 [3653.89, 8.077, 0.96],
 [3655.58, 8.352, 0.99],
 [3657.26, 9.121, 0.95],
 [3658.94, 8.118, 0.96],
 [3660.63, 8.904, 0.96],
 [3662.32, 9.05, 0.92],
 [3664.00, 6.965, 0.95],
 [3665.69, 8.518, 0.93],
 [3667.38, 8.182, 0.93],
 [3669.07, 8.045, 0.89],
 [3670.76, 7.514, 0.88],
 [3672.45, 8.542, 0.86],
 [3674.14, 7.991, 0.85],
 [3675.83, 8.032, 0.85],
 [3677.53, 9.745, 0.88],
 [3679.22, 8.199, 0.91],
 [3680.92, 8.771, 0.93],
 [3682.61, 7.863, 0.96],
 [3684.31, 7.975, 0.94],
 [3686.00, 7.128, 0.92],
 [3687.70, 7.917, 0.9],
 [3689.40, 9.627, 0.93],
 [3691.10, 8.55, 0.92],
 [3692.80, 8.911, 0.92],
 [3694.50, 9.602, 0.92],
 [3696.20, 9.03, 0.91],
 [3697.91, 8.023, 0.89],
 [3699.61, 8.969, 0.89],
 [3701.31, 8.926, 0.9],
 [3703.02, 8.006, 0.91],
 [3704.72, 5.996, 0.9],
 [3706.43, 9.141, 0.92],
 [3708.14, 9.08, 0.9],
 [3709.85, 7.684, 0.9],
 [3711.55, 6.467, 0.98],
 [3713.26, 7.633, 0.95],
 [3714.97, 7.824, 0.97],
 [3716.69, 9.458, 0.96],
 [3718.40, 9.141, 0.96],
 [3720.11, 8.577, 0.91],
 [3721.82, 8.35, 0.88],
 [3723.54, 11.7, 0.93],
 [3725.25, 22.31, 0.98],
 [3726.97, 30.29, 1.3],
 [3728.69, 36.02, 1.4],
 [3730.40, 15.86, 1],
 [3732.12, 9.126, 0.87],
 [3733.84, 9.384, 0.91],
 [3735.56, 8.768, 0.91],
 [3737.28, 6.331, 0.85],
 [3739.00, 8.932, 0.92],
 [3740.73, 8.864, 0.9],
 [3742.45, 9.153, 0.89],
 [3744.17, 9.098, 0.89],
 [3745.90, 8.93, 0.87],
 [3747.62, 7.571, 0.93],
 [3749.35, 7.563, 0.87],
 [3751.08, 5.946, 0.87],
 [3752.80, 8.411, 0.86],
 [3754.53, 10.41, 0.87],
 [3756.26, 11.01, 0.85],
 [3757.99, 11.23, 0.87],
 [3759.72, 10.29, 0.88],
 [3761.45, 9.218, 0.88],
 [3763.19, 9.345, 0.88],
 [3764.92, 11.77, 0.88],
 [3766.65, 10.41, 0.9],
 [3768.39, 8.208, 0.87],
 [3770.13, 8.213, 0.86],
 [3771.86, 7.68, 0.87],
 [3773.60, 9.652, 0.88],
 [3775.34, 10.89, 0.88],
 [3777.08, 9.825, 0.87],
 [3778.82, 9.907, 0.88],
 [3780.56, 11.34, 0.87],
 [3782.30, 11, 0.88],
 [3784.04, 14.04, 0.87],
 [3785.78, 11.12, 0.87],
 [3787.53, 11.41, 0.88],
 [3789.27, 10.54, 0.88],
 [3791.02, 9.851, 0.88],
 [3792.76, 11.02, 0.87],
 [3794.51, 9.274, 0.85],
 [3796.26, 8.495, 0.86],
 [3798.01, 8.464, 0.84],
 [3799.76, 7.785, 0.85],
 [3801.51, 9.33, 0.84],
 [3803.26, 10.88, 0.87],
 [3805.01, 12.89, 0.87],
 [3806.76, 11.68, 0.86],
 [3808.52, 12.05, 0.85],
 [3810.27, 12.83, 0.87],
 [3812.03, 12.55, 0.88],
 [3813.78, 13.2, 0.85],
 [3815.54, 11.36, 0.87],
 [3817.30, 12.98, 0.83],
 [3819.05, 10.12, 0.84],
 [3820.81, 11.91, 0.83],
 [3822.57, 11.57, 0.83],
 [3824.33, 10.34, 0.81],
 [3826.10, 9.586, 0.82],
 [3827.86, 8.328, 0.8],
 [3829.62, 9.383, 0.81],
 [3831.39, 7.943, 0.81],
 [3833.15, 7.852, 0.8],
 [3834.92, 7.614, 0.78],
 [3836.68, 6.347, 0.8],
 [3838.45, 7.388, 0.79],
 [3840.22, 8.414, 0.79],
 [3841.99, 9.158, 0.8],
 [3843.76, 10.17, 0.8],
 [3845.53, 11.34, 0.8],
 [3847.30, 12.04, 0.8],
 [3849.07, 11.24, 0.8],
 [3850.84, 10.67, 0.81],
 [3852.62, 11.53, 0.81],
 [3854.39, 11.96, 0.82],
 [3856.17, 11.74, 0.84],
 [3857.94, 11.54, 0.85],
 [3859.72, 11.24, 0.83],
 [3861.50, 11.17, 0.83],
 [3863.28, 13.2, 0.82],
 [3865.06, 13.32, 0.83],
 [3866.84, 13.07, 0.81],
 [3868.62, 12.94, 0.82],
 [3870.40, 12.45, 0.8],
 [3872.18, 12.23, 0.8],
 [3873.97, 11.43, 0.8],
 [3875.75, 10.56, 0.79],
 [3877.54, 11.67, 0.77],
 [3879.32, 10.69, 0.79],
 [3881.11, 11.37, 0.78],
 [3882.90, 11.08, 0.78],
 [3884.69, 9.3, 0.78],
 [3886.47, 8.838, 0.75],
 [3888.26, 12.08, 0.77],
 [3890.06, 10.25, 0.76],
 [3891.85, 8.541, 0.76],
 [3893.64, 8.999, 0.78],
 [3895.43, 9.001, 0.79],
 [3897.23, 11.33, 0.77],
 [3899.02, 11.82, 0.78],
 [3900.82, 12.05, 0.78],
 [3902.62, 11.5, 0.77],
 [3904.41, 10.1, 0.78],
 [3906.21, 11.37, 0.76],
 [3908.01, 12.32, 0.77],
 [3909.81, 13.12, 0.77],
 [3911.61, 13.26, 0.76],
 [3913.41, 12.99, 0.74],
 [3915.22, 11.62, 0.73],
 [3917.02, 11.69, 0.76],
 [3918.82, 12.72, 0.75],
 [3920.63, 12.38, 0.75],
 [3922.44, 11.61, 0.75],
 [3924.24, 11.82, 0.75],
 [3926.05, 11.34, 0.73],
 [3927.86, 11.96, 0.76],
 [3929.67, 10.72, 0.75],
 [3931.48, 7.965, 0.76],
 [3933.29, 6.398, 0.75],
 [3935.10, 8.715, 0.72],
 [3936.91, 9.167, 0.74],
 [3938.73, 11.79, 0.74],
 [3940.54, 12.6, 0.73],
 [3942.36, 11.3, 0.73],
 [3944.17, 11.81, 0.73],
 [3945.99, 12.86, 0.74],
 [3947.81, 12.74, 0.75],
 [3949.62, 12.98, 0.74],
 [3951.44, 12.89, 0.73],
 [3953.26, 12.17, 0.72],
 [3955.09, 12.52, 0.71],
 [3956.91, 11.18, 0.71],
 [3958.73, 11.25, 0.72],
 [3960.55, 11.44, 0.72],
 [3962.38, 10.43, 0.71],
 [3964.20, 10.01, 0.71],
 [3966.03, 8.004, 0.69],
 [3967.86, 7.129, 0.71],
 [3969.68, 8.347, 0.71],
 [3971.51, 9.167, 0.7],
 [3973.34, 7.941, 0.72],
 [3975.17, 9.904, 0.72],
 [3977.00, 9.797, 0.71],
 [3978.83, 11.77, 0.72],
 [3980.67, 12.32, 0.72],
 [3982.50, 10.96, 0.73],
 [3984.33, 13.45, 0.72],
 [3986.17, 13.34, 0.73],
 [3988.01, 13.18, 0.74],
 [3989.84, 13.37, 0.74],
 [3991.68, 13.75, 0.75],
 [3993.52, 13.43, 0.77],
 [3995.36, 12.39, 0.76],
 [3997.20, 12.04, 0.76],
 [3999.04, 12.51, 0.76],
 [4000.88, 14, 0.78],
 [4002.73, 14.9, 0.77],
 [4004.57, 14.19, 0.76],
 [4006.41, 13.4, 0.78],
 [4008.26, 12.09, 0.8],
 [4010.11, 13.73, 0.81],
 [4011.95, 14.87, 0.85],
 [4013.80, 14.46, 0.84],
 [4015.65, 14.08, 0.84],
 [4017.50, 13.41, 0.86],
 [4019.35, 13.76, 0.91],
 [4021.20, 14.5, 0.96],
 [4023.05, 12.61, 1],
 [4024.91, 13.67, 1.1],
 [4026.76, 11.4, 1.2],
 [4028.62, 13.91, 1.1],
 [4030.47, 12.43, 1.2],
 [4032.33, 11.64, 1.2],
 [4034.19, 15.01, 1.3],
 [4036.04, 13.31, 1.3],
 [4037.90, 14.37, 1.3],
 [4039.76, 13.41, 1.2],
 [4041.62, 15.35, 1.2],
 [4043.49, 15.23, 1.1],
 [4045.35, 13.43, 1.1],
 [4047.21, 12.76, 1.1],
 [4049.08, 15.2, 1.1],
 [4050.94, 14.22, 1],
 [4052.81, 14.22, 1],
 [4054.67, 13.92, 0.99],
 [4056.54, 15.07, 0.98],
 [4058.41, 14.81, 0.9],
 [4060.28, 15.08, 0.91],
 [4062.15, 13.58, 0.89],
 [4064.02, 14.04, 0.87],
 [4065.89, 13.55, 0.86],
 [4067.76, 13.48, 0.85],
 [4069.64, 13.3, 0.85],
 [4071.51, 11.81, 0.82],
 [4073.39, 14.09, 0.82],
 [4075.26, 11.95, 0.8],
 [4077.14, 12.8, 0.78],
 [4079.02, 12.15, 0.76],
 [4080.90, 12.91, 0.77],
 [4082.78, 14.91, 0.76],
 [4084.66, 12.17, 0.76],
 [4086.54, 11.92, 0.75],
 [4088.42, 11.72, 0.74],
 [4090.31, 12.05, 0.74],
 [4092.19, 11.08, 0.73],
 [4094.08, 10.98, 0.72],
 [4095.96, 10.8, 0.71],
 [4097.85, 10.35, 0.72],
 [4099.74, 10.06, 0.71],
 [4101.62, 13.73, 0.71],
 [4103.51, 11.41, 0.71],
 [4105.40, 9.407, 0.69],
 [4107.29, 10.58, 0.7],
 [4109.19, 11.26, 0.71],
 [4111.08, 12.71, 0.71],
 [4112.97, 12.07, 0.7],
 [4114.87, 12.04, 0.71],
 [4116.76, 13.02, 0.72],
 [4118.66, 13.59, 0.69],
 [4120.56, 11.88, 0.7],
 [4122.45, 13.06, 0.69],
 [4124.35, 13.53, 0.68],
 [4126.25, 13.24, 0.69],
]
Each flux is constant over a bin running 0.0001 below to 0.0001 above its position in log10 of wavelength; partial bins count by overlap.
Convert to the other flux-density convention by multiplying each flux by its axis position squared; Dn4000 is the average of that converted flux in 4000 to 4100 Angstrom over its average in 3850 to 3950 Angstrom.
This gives 1.27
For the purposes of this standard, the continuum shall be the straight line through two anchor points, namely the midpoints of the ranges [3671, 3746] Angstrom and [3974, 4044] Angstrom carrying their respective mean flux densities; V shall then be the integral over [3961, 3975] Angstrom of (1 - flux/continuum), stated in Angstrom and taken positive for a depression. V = 4.3 Angstrom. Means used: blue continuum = 10.1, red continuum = 13.2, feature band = 8.87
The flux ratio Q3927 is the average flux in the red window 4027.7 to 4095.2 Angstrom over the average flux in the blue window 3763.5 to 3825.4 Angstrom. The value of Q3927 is 1.25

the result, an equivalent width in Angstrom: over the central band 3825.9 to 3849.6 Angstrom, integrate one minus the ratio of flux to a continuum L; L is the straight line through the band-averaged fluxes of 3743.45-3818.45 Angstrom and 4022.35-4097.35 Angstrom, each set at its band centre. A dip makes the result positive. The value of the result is 4.0 Angstrom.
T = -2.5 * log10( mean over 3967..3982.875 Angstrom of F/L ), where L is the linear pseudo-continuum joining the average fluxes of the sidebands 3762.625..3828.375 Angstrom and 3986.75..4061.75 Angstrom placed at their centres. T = 0.33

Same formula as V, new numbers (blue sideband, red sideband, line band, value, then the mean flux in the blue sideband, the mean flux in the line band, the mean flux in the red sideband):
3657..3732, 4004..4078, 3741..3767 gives 3.3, 10.1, 9.33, 13.7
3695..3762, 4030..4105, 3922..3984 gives 7.6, 10.5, 10.7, 13.1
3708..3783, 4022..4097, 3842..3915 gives 2.5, 10.7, 11.4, 13.3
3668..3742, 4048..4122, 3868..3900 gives 1.4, 10.1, 10.8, 12.7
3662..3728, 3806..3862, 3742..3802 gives 2.1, 9.41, 9.68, 10.5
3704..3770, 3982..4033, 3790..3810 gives 1.8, 10.7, 10.2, 13.3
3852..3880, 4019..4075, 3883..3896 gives 2.7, 11.9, 9.68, 13.8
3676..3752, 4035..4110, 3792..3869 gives 2.5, 10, 10.6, 12.9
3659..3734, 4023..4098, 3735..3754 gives 4.2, 10.1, 8.17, 13.2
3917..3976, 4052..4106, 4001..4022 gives -4.0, 10.7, 13.9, 12.7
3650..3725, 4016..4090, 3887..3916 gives 0.5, 8.54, 11.2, 13.5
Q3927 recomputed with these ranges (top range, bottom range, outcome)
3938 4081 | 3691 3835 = 1.23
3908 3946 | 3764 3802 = 1.13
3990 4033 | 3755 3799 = 1.31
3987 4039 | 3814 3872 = 1.26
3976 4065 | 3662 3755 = 1.39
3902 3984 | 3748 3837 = 1.09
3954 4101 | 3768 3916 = 1.18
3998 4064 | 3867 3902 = 1.27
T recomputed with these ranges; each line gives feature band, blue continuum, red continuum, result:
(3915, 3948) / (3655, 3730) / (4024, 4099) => 0.09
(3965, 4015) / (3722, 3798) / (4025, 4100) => 0.06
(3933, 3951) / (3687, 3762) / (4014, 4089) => 0.11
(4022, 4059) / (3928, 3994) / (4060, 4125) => -0.17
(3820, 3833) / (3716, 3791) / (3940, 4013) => 0.17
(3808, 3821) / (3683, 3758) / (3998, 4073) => -0.08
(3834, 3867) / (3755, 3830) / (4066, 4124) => 0.02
